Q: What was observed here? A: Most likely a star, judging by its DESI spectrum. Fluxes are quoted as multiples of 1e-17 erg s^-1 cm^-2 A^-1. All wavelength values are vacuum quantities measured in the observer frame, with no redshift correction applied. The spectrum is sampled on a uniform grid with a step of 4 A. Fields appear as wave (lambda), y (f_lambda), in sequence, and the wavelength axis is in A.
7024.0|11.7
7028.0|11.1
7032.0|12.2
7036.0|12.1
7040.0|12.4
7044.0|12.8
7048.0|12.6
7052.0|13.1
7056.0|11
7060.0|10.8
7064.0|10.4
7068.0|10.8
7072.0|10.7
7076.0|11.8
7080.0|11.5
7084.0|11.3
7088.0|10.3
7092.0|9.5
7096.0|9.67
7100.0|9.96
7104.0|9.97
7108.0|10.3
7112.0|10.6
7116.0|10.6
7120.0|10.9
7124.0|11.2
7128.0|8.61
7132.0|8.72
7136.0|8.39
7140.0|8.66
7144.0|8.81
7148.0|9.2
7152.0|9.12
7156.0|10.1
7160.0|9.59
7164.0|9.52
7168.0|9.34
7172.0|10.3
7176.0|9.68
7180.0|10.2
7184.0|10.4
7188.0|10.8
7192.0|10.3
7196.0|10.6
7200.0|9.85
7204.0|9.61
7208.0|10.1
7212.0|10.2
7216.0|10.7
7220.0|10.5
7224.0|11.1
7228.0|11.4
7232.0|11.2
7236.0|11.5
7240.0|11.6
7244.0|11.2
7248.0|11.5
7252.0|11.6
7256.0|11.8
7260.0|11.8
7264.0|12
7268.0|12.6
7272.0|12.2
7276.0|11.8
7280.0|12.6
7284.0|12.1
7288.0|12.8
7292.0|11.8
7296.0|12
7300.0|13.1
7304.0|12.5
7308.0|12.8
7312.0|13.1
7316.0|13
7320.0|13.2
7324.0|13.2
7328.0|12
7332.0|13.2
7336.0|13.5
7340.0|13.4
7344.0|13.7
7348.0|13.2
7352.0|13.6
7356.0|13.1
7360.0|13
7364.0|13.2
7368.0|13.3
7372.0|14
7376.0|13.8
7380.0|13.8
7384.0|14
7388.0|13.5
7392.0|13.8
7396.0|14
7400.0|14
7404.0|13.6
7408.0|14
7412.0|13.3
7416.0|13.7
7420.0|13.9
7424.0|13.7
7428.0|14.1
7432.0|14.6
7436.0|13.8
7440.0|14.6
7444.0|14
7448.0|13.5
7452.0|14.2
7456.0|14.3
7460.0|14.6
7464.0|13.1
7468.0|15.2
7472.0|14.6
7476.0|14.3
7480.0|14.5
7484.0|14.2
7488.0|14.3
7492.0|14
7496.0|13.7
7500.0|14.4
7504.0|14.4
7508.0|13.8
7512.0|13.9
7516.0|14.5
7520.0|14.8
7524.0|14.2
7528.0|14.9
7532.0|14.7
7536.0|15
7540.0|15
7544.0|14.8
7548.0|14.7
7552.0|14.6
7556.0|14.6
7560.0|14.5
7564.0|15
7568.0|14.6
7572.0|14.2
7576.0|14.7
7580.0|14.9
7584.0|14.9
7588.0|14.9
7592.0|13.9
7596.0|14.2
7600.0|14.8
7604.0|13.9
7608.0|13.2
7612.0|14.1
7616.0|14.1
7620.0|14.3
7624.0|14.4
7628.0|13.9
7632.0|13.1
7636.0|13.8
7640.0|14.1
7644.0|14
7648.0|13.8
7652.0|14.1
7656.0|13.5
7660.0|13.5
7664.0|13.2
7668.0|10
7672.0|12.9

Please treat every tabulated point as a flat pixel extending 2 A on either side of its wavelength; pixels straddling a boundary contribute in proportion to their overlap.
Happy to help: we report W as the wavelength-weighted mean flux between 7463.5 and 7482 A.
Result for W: 14.4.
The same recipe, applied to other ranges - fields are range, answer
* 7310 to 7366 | 13.2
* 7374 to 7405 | 13.8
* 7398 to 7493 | 14.1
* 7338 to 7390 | 13.5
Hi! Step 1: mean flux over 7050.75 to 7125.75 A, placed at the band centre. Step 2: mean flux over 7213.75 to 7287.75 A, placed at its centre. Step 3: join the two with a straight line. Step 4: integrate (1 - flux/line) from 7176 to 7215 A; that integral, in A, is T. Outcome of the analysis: 3.86 A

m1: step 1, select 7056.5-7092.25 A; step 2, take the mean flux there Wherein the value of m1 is 10.9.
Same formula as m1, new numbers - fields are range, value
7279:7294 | 12.3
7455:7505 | 14.3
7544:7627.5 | 14.4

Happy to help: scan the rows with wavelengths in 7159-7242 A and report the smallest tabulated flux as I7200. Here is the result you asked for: 9.34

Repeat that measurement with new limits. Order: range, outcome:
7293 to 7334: 12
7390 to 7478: 13.1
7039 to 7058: 11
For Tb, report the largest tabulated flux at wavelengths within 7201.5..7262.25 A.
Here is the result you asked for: 11.8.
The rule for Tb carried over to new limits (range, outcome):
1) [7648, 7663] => 14.1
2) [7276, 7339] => 13.5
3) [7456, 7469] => 15.2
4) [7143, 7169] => 10.1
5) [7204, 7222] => 10.7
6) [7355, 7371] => 13.3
